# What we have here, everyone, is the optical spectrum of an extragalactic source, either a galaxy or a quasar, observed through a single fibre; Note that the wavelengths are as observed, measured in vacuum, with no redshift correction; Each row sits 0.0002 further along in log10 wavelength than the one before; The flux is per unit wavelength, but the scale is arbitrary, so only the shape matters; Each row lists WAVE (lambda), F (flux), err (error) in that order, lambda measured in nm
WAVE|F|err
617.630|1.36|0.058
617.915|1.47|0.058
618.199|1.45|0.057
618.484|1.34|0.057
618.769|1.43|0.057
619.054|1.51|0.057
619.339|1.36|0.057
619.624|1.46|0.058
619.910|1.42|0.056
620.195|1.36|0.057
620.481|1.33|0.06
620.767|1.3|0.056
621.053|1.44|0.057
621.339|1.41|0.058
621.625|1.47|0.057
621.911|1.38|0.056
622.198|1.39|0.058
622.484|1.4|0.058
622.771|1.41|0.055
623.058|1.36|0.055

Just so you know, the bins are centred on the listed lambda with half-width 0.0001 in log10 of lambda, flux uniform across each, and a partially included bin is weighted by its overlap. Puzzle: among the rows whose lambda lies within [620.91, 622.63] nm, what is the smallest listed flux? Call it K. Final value 1.38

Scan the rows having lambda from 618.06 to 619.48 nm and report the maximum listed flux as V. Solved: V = 1.51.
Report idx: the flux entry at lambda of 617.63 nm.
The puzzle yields 1.36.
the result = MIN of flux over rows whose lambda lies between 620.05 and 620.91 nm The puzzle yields 1.3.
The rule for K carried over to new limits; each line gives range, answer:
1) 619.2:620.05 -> 1.36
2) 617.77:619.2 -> 1.34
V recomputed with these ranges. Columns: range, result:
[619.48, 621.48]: 1.46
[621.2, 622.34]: 1.47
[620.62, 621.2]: 1.44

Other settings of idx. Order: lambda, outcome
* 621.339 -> 1.41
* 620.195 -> 1.36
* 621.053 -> 1.44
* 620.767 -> 1.3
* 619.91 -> 1.42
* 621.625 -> 1.47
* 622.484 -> 1.4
